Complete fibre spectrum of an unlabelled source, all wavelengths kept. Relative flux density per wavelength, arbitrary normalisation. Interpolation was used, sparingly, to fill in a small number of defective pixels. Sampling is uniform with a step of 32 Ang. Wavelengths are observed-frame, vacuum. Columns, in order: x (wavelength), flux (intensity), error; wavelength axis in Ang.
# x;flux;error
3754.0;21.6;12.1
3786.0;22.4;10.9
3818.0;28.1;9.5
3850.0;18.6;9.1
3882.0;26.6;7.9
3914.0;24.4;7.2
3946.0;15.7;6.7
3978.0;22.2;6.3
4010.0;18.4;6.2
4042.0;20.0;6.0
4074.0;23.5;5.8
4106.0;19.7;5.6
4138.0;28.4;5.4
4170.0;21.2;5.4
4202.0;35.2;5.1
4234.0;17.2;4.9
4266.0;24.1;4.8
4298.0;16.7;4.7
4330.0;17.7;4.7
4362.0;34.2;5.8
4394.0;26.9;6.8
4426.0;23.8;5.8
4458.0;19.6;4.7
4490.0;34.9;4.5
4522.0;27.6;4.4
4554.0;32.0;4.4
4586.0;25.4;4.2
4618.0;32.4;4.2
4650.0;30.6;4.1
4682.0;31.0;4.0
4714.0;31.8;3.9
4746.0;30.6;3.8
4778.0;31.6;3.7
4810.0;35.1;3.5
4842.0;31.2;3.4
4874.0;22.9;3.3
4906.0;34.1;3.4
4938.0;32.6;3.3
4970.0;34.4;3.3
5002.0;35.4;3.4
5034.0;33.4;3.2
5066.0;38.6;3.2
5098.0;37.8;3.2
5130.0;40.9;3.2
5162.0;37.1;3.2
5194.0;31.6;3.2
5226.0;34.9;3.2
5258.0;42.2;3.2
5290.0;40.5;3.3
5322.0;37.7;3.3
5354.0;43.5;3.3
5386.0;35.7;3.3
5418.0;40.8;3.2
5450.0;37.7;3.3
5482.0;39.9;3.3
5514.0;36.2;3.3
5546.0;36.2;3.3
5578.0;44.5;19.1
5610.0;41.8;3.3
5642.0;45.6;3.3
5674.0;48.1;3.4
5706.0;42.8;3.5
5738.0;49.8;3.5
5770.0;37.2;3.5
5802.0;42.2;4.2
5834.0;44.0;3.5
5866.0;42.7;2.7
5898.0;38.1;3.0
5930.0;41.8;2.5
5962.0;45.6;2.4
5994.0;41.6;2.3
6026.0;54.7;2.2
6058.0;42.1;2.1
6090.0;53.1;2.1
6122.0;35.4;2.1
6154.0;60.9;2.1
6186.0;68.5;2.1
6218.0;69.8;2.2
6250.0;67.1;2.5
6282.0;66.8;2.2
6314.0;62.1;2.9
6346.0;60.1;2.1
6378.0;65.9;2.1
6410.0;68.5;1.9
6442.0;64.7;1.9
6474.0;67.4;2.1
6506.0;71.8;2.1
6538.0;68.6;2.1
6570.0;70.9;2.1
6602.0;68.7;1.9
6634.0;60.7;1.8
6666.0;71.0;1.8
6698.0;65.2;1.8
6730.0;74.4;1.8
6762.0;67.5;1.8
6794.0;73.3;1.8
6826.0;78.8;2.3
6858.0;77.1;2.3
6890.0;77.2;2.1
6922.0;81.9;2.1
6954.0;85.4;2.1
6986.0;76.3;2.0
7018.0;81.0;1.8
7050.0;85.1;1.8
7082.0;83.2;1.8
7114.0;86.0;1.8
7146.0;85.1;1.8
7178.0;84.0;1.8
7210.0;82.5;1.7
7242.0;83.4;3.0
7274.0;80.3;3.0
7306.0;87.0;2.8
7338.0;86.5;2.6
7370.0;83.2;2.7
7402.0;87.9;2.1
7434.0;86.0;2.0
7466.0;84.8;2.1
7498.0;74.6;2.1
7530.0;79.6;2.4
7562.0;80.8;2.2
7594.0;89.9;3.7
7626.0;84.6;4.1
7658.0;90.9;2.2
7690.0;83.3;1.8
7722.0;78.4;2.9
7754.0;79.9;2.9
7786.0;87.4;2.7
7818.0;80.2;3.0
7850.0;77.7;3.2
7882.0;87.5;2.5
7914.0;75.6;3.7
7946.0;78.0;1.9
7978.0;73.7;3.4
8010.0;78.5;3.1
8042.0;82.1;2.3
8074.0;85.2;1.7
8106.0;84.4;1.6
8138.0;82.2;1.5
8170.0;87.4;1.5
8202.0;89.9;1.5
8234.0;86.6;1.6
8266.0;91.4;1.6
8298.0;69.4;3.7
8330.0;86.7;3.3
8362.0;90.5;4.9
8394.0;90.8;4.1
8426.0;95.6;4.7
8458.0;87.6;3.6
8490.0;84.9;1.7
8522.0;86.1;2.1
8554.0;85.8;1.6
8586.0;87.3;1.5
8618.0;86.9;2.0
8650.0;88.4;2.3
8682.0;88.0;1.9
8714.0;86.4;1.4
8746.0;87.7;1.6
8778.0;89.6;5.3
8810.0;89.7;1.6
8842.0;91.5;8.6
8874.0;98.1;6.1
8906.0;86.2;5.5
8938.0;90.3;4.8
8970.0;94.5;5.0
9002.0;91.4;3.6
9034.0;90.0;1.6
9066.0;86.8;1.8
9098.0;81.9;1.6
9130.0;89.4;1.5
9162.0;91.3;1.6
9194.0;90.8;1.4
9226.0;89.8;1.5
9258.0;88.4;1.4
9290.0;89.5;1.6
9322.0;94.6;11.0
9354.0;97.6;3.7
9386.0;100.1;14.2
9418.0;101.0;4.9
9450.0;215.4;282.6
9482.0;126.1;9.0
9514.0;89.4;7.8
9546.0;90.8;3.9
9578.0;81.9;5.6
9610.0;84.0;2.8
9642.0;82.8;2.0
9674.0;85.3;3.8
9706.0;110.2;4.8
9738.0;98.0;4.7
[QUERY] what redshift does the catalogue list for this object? 0.54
